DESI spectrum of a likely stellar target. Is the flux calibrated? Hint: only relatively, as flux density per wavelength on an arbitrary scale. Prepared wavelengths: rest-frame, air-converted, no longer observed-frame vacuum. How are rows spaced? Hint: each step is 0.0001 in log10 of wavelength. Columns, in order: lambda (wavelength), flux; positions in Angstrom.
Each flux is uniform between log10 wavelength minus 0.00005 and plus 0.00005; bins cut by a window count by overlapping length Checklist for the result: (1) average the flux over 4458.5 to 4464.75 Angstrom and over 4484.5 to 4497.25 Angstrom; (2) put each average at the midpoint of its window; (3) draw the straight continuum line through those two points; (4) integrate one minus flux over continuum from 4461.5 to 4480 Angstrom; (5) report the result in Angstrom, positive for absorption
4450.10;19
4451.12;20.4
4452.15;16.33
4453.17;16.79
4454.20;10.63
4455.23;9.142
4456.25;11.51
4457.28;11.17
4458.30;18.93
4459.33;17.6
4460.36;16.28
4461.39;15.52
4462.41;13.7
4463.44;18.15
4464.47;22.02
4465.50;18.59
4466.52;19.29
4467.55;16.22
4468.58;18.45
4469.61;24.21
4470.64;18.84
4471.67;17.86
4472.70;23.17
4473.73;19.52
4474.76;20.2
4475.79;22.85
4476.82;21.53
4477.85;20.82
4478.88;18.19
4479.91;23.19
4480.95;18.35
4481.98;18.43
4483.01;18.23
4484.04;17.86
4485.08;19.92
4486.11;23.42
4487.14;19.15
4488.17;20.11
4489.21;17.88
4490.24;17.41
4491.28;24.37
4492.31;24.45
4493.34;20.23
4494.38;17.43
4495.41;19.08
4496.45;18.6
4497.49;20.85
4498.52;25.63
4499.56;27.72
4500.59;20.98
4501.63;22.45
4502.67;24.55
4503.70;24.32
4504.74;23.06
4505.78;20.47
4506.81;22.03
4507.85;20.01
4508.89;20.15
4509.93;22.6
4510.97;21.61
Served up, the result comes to -1.6 Angstrom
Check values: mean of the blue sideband 17.1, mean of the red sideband 20.2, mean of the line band 19.7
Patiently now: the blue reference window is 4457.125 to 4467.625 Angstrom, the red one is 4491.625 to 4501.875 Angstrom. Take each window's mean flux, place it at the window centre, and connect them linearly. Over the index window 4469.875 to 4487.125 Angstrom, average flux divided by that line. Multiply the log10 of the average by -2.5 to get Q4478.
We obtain -0.04 mag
